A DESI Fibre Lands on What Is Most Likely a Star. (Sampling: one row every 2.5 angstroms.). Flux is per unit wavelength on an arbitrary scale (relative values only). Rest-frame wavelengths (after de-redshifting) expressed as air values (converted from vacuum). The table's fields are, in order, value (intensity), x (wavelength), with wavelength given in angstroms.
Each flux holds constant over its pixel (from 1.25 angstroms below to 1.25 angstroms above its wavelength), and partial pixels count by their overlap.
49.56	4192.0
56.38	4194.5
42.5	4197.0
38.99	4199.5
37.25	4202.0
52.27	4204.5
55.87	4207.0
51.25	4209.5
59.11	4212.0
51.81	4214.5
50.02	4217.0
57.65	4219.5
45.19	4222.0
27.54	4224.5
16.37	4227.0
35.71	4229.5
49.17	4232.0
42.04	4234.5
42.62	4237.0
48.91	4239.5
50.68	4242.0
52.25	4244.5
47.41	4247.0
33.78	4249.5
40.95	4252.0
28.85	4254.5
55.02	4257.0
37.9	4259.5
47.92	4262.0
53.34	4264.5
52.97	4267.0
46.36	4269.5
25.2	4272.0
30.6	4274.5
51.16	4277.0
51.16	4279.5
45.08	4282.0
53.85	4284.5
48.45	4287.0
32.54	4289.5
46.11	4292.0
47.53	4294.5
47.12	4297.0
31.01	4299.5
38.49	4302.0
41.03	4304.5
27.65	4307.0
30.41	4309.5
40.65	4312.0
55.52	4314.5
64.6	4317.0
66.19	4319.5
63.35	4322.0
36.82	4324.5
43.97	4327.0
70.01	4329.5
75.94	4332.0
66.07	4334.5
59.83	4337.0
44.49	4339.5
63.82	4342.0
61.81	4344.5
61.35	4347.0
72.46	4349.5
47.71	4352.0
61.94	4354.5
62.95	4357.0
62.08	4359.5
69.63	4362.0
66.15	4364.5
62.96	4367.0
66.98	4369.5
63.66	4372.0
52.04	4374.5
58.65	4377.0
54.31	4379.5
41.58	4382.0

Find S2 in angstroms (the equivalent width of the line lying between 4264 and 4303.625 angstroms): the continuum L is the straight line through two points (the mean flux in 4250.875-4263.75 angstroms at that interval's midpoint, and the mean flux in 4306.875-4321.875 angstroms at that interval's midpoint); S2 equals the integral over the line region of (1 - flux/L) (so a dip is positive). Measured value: 2.1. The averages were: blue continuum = 42.6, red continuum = 50.2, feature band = 43.6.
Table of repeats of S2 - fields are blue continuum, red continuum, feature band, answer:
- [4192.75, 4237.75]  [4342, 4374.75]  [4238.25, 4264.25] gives 2.5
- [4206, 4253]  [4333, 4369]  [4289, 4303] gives 3.4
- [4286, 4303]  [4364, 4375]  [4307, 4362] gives -4.5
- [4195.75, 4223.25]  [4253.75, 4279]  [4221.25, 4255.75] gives 4.6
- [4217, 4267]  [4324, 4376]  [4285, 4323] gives 5.8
